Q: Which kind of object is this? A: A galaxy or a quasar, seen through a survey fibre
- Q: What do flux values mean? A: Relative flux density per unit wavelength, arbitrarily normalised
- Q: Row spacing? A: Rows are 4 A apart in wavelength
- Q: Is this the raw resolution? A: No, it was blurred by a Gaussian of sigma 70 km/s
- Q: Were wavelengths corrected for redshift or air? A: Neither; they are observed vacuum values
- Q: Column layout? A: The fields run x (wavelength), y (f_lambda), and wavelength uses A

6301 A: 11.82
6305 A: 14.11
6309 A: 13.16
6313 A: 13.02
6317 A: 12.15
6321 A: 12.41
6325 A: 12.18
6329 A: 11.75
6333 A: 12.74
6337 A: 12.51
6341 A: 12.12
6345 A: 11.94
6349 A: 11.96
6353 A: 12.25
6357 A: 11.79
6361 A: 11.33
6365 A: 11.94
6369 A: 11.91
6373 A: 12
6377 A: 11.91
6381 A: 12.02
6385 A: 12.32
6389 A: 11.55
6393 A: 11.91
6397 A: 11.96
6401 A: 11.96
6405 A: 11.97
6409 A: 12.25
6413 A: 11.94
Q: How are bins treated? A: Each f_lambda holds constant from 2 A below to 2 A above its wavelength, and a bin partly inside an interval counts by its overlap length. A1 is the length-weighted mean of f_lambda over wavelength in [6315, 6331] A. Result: 12.1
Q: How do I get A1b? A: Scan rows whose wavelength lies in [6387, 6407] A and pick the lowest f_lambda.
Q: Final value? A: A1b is 11.55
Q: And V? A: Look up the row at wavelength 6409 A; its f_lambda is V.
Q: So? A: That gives 12.25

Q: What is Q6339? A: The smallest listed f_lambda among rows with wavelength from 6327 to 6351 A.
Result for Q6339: 11.75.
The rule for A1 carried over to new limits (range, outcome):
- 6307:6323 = 12.7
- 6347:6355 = 12.1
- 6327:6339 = 12.3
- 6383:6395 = 11.9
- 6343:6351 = 11.9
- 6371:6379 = 12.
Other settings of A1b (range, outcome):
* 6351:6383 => 11.33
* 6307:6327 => 12.15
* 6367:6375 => 11.91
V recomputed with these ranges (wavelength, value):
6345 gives 11.94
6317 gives 12.15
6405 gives 11.97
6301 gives 11.82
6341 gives 12.12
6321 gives 12.41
